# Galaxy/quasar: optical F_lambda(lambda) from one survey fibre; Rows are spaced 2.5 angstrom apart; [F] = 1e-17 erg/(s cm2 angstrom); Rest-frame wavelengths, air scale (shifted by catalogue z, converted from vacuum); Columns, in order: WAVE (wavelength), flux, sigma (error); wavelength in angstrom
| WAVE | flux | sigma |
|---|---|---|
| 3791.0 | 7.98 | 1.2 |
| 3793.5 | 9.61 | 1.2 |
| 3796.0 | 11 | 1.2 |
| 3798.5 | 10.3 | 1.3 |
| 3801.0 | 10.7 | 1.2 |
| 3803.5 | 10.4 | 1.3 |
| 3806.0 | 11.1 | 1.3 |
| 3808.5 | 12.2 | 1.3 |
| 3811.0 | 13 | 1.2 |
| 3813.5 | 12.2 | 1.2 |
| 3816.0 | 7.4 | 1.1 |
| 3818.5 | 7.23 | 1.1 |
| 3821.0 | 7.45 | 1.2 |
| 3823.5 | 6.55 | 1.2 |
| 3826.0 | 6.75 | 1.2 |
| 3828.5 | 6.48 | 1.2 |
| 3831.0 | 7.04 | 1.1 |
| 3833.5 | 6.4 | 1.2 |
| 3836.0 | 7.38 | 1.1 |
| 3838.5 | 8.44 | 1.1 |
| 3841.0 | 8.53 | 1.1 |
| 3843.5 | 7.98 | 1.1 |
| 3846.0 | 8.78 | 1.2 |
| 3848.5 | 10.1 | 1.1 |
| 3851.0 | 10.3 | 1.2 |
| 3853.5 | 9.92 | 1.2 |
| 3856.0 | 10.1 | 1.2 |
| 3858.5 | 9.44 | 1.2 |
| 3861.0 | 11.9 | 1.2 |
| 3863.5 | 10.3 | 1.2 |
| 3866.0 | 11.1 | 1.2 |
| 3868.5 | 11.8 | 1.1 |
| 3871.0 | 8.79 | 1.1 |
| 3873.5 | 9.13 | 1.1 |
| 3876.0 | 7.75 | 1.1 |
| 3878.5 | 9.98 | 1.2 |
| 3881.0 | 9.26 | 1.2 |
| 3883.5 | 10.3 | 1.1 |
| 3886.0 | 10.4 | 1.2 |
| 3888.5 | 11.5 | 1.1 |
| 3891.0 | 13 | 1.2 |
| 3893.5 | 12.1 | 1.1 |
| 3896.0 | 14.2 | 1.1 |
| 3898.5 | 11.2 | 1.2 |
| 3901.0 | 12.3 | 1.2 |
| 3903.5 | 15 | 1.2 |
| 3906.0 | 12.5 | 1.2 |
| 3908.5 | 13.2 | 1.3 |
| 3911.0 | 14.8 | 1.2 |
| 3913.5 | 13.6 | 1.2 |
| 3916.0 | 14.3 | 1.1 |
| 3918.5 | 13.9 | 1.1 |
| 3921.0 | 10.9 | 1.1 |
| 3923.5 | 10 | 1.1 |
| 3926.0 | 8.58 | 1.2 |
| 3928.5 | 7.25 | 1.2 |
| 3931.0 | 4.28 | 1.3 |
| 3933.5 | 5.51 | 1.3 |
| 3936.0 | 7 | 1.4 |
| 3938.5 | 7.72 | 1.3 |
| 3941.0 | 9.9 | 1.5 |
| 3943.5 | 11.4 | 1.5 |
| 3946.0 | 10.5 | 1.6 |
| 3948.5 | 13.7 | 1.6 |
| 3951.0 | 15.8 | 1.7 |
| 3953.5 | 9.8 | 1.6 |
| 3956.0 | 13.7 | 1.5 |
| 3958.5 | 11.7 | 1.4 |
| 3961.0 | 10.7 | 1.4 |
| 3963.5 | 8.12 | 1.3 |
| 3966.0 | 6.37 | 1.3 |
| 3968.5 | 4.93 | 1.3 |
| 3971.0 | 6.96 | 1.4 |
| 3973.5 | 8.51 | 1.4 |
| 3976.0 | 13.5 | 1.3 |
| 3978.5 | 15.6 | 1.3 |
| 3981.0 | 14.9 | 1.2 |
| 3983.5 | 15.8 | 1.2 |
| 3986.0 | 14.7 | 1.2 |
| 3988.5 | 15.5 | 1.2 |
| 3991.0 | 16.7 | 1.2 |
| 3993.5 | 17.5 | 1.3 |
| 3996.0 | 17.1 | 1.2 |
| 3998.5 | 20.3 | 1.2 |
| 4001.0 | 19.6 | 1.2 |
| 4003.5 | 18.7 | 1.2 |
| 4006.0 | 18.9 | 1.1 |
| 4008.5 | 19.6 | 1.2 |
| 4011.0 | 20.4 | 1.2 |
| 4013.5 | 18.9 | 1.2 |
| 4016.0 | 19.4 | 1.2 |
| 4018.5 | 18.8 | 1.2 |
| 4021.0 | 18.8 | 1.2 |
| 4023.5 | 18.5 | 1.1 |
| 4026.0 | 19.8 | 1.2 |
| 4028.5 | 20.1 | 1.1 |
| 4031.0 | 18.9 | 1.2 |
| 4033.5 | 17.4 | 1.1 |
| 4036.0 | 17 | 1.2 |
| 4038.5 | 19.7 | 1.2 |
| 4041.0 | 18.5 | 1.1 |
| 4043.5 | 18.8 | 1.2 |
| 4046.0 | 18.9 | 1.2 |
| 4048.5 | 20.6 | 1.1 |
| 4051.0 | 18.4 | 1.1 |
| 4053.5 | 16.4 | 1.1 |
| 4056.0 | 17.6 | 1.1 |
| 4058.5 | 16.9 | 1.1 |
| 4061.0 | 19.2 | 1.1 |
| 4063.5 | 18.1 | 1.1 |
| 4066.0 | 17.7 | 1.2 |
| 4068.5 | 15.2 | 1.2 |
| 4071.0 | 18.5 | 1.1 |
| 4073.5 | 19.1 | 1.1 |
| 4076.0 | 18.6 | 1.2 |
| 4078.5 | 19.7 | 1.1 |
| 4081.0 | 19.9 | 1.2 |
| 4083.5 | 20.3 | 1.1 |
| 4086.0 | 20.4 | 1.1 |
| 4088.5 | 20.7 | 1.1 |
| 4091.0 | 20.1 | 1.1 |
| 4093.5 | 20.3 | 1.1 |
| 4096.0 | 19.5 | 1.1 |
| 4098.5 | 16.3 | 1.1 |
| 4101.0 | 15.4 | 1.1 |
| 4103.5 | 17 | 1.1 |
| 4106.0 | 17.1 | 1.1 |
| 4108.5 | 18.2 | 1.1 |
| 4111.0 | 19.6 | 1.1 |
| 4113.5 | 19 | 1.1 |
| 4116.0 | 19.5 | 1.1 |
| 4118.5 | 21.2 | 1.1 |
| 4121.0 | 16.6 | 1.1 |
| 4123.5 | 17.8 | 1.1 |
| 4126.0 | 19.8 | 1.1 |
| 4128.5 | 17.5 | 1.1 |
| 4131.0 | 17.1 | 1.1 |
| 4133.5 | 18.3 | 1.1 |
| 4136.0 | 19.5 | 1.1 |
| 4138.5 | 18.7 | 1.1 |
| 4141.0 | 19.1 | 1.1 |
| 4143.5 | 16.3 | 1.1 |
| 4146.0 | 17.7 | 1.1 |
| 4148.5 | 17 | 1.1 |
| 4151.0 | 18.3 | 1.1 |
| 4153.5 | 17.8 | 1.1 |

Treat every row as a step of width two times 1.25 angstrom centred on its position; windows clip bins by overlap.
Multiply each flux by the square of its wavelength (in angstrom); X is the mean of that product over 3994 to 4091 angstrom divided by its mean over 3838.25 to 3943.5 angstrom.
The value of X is 1.9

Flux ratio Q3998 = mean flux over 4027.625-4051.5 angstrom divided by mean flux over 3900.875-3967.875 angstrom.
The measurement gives 1.8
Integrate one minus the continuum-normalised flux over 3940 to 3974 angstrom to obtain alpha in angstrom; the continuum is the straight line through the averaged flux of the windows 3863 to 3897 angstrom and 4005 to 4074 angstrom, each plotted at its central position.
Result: 9.9 angstrom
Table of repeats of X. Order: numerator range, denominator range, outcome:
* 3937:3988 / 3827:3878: 1.31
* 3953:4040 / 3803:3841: 2.00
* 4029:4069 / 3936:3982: 1.79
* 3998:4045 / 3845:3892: 2.02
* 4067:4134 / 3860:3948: 1.91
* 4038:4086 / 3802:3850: 2.40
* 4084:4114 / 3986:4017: 1.06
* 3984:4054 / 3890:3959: 1.71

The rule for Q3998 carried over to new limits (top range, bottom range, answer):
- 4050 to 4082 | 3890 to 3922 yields 1.37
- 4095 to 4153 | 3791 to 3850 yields 2.01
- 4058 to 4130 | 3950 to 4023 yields 1.25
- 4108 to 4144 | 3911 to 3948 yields 1.88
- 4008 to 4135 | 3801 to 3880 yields 2.02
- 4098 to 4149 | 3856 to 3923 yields 1.56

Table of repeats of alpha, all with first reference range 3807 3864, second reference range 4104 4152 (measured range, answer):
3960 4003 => 0.9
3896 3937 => 1.5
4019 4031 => -3.4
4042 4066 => -3.6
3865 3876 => 0.2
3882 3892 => -0.6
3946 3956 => -0.2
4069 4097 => -4.6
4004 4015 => -3.7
